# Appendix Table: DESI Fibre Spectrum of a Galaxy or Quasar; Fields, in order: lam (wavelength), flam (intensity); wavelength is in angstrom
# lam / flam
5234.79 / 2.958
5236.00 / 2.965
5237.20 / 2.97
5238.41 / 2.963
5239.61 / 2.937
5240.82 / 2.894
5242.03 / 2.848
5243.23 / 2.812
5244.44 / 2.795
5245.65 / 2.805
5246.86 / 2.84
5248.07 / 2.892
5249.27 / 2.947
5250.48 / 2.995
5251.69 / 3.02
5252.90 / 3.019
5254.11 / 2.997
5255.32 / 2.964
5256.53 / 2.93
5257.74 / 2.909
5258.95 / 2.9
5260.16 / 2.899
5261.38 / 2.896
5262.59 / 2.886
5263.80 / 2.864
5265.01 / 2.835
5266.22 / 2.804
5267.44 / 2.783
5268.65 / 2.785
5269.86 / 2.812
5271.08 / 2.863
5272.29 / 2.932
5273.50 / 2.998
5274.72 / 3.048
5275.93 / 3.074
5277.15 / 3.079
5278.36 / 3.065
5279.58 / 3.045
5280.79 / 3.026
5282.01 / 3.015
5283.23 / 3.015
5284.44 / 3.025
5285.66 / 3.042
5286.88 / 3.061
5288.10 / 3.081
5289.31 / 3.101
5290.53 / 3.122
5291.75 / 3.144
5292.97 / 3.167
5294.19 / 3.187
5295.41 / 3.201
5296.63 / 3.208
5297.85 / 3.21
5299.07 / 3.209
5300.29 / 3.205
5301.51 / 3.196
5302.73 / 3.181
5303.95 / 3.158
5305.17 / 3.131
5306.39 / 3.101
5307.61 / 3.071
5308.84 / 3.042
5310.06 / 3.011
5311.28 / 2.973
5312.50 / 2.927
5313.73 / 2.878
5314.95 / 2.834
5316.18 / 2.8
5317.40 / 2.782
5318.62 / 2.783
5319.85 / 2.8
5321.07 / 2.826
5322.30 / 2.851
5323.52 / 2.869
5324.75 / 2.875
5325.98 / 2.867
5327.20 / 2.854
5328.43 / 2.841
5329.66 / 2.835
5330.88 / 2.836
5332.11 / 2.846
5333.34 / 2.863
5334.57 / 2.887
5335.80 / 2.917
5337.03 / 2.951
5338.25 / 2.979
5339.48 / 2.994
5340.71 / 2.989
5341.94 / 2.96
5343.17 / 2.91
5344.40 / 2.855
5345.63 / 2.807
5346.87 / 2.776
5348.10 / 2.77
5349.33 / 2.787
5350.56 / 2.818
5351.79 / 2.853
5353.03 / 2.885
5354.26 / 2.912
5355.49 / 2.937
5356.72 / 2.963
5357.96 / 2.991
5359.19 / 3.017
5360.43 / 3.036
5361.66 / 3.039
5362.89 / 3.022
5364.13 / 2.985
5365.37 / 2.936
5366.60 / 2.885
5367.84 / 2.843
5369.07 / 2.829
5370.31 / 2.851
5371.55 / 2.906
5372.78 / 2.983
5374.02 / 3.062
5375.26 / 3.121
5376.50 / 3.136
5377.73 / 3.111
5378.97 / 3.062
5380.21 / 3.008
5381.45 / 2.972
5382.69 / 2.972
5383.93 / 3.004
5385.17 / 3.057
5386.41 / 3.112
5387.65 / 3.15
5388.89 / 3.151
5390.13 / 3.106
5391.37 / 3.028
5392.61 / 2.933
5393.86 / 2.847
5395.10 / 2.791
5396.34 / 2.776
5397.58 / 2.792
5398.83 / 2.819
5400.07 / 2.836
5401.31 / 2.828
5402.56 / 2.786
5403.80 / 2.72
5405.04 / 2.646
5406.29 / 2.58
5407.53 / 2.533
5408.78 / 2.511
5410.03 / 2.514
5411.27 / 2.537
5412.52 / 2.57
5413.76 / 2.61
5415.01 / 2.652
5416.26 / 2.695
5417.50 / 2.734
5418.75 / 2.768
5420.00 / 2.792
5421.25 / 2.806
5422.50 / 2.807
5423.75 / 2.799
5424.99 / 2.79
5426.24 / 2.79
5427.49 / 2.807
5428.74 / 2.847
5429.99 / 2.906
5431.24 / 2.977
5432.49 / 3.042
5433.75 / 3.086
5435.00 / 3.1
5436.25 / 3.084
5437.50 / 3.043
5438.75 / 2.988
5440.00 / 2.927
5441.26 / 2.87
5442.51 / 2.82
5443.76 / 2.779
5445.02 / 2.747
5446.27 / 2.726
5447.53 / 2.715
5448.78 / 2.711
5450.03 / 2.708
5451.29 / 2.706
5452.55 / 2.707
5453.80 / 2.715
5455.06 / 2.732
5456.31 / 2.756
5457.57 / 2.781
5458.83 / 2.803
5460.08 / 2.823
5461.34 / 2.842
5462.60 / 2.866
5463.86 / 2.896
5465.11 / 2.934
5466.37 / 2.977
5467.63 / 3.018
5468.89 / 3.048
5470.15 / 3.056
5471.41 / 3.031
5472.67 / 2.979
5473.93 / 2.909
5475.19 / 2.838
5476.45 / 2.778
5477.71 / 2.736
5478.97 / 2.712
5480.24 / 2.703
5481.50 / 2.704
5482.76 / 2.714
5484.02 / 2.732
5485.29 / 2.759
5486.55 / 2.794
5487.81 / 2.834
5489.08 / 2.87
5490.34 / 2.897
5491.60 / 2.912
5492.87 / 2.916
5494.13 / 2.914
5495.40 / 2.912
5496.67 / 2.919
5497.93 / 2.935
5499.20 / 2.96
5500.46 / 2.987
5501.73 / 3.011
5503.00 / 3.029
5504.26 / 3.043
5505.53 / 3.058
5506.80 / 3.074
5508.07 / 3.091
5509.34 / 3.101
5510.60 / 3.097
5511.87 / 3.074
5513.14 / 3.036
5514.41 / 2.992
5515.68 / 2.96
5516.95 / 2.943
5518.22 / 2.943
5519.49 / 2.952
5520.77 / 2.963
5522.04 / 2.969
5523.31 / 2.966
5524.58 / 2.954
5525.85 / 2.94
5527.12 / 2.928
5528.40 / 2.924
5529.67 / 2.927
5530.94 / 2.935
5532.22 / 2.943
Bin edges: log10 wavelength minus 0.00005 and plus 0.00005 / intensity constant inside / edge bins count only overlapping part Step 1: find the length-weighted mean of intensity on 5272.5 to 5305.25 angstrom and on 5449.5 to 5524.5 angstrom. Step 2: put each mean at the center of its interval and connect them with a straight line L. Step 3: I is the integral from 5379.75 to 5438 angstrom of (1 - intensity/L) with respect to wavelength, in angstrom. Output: 2.7 angstrom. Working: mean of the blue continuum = 3.11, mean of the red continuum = 2.9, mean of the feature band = 2.84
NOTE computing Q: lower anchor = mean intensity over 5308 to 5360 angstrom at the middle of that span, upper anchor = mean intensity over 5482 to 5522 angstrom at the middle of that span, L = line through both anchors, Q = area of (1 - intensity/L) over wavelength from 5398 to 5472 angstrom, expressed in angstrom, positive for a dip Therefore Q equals 2.9 angstrom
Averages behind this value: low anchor 2.89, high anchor 2.95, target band 2.81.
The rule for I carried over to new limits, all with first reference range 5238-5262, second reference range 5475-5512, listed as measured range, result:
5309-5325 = 0.2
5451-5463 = 0.5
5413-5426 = 0.7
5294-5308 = -1.3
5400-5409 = 0.7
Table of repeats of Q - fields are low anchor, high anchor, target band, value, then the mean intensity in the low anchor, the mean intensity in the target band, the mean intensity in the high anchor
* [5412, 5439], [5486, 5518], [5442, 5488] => 1.60 angstrom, 2.85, 2.81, 2.97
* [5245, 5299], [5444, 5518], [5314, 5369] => 1.25 angstrom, 2.99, 2.89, 2.88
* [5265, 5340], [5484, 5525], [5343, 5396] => 0.31 angstrom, 2.98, 2.96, 2.96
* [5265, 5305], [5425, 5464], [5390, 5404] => 0.28 angstrom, 3.06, 2.85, 2.85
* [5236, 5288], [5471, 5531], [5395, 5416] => 1.83 angstrom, 2.94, 2.67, 2.92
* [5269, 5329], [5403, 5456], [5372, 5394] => -1.45 angstrom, 3.01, 3.05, 2.78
